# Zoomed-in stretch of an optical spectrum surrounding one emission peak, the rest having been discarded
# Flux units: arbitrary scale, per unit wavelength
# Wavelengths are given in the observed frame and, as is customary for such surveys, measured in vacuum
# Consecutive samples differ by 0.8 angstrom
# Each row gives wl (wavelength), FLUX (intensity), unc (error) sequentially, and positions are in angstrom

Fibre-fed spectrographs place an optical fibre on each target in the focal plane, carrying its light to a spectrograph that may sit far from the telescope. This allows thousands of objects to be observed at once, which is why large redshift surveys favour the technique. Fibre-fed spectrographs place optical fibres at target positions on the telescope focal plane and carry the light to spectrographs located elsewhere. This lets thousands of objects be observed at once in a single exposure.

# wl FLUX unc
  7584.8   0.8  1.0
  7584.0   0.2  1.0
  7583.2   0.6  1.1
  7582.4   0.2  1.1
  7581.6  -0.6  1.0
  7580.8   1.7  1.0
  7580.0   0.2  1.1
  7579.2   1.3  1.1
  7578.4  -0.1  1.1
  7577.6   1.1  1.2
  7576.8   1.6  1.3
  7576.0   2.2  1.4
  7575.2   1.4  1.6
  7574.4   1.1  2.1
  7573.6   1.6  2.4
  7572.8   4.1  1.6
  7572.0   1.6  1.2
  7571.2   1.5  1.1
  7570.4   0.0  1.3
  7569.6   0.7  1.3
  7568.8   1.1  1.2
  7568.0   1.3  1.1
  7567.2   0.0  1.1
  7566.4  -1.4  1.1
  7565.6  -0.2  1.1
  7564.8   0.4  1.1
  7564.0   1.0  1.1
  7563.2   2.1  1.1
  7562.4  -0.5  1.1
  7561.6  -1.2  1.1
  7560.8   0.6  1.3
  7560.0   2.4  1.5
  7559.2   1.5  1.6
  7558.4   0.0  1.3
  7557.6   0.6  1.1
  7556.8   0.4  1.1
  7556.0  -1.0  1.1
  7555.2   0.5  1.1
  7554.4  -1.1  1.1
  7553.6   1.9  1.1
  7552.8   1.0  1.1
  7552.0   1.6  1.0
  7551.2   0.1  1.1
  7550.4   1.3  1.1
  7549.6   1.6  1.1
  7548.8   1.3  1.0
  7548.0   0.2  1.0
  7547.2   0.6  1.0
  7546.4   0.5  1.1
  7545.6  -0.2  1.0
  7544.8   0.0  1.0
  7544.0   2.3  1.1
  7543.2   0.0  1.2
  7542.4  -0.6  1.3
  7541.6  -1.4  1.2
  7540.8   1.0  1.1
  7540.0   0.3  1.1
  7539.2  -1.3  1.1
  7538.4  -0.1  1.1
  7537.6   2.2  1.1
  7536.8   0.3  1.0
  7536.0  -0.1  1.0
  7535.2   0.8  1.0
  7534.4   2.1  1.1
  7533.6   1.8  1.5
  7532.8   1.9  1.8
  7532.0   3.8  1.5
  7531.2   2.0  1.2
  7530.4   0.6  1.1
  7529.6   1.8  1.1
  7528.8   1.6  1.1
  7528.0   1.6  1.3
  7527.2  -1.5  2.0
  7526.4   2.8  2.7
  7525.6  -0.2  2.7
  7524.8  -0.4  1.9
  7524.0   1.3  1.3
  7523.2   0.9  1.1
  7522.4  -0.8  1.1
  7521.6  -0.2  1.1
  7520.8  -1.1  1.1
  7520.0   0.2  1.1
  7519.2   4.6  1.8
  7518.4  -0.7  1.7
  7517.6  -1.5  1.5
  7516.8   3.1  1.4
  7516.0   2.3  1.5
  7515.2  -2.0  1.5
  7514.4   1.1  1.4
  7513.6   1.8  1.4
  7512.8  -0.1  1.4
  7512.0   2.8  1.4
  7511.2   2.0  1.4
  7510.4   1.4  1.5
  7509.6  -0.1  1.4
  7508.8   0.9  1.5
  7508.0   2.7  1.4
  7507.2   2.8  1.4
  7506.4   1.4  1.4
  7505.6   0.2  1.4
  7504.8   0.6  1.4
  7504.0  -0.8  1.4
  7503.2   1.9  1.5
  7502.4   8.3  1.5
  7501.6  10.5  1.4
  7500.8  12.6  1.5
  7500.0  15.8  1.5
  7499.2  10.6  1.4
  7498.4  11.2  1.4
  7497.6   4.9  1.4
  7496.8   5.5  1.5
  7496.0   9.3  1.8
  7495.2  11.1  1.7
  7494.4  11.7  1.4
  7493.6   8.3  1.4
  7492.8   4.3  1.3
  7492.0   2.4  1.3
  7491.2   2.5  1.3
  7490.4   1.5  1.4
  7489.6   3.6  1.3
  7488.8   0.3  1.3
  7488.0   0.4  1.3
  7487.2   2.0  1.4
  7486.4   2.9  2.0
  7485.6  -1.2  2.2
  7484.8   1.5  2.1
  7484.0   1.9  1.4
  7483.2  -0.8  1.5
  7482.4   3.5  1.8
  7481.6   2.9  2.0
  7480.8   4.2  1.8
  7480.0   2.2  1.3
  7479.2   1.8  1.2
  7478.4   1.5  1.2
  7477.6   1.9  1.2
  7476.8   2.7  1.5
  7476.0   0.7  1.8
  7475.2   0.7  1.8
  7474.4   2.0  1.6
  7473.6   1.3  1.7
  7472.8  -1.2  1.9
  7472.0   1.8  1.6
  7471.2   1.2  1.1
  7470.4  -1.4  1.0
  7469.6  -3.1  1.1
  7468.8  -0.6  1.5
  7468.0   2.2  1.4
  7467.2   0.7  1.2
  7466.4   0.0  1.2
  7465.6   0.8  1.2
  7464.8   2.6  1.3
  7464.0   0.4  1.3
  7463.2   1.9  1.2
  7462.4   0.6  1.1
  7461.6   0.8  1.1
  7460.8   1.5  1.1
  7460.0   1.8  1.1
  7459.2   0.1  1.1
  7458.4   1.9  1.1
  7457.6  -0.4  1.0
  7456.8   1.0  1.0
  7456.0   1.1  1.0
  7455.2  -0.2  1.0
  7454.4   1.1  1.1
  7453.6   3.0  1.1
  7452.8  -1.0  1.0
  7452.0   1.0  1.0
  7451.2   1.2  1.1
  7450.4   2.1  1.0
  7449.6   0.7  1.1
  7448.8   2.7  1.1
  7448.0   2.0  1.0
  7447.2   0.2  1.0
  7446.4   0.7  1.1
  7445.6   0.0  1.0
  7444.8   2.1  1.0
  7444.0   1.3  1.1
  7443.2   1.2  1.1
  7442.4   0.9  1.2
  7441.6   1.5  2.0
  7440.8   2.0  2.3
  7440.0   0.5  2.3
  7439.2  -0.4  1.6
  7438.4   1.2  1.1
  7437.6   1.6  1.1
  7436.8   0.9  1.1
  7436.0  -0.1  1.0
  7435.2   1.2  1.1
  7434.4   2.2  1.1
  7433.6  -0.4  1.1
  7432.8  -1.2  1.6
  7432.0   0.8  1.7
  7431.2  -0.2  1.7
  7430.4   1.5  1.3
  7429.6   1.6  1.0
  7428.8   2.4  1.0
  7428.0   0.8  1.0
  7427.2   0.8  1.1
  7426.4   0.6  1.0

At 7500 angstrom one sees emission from [O II]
